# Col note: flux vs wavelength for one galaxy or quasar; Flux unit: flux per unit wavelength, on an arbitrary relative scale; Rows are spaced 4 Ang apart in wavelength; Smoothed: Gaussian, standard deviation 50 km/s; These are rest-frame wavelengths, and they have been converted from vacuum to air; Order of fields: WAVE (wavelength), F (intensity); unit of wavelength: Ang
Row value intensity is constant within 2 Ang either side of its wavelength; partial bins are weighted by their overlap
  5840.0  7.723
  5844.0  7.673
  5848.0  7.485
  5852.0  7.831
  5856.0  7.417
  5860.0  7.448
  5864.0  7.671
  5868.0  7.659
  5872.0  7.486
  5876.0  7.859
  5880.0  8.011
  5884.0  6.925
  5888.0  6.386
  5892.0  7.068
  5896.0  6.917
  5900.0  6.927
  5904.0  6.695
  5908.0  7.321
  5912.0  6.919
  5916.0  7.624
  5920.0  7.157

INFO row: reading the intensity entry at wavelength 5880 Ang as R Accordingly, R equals 8.011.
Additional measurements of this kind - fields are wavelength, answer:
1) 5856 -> 7.417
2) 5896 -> 6.917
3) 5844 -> 7.673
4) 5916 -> 7.624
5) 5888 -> 6.386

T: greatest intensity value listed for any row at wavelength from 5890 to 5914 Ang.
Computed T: 7.321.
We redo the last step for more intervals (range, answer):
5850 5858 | 7.831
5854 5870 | 7.671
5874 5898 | 8.011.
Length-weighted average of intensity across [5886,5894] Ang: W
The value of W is 6.73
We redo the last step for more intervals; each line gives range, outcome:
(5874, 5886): 7.6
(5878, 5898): 7.06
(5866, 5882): 7.75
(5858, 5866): 7.56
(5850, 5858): 7.62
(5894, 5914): 6.96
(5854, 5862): 7.43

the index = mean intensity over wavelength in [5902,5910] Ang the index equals 7.01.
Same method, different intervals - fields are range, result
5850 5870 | 7.61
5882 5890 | 6.66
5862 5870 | 7.67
